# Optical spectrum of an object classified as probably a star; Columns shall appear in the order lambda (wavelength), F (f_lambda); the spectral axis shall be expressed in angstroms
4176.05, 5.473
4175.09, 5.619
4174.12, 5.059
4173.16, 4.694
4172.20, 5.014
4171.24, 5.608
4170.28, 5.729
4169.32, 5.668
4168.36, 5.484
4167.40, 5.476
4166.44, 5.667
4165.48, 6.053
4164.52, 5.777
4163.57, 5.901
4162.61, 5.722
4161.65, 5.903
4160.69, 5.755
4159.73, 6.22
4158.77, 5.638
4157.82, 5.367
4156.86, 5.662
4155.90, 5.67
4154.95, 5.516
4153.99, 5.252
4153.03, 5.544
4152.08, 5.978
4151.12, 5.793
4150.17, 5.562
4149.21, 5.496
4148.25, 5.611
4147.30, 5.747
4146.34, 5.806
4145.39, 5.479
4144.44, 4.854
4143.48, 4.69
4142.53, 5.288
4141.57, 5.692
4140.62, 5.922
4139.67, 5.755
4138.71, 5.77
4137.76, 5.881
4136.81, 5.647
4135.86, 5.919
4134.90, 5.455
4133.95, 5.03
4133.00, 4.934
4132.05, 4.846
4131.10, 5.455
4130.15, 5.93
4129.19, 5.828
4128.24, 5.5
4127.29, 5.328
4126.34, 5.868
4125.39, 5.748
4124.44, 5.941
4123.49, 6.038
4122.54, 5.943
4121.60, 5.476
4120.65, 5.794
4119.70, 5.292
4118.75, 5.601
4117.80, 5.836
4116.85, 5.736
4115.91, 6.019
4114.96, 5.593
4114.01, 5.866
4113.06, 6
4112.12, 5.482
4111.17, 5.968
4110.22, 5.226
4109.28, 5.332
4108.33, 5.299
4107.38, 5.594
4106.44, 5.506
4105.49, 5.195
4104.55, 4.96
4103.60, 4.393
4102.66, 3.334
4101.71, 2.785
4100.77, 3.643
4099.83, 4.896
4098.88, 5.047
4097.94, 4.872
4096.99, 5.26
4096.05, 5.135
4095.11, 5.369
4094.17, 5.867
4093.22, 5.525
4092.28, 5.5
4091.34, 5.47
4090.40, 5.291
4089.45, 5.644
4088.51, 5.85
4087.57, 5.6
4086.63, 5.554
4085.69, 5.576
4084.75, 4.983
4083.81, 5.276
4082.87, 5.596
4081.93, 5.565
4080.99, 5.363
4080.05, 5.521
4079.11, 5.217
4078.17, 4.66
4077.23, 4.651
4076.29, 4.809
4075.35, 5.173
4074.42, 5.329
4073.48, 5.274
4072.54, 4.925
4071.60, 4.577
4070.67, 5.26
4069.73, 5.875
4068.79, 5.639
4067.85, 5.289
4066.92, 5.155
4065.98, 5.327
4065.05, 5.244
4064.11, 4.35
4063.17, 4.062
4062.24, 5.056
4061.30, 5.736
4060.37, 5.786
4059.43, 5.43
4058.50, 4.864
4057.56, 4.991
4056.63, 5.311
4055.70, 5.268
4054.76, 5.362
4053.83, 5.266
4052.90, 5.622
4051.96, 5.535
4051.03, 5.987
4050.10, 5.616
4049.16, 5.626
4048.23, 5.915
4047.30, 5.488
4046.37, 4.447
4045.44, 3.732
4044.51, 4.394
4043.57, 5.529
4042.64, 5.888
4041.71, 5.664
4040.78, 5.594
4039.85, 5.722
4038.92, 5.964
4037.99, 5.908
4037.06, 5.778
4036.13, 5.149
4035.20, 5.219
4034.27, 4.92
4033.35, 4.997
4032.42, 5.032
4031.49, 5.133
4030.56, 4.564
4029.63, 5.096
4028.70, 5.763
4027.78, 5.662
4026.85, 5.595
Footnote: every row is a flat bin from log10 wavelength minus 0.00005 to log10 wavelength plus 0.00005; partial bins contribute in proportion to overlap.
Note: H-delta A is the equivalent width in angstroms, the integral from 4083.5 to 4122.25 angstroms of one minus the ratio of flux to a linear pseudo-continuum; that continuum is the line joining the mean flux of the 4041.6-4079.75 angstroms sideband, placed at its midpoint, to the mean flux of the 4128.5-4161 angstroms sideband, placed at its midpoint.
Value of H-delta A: 0.7 angstroms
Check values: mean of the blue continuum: 5.2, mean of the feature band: 5.29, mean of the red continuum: 5.56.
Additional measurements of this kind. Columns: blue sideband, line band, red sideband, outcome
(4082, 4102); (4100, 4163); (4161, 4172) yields 0.1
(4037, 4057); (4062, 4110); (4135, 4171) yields 3.5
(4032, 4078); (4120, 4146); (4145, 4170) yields 0.1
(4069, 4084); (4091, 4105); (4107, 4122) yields 1.6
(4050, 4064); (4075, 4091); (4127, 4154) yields 0.1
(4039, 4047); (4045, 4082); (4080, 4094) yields 0.8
